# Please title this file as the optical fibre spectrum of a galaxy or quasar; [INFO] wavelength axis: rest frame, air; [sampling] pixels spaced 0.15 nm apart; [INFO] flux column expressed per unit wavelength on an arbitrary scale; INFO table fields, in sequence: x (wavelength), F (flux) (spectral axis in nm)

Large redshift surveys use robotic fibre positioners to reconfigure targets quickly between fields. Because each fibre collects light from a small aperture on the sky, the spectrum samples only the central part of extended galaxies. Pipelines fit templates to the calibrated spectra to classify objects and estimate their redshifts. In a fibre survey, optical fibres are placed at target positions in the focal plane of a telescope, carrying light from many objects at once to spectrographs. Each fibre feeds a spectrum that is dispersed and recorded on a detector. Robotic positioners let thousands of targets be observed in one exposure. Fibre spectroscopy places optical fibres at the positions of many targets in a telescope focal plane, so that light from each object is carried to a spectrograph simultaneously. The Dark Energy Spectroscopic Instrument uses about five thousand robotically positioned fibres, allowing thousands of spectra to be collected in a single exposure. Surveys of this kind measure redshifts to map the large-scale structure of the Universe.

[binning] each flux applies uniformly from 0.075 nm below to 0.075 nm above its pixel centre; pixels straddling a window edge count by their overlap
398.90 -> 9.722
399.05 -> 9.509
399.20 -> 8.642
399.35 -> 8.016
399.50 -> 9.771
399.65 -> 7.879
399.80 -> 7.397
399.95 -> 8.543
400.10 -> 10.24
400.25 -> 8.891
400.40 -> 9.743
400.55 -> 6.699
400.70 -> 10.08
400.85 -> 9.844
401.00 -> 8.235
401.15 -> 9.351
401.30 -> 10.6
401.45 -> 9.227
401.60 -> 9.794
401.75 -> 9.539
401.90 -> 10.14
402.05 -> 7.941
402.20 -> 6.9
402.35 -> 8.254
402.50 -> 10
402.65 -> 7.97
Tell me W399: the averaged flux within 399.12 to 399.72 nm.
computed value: 8.59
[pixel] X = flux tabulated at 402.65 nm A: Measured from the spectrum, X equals 7.97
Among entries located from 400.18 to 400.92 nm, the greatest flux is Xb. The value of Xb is 10.08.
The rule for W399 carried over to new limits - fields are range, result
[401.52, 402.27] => 8.88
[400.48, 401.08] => 8.74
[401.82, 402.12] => 9.07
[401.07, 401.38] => 9.94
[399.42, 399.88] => 8.35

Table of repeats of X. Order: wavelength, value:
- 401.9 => 10.14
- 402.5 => 10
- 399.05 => 9.509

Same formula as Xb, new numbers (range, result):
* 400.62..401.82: 10.6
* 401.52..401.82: 9.794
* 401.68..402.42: 10.14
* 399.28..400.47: 10.24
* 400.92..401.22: 9.351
